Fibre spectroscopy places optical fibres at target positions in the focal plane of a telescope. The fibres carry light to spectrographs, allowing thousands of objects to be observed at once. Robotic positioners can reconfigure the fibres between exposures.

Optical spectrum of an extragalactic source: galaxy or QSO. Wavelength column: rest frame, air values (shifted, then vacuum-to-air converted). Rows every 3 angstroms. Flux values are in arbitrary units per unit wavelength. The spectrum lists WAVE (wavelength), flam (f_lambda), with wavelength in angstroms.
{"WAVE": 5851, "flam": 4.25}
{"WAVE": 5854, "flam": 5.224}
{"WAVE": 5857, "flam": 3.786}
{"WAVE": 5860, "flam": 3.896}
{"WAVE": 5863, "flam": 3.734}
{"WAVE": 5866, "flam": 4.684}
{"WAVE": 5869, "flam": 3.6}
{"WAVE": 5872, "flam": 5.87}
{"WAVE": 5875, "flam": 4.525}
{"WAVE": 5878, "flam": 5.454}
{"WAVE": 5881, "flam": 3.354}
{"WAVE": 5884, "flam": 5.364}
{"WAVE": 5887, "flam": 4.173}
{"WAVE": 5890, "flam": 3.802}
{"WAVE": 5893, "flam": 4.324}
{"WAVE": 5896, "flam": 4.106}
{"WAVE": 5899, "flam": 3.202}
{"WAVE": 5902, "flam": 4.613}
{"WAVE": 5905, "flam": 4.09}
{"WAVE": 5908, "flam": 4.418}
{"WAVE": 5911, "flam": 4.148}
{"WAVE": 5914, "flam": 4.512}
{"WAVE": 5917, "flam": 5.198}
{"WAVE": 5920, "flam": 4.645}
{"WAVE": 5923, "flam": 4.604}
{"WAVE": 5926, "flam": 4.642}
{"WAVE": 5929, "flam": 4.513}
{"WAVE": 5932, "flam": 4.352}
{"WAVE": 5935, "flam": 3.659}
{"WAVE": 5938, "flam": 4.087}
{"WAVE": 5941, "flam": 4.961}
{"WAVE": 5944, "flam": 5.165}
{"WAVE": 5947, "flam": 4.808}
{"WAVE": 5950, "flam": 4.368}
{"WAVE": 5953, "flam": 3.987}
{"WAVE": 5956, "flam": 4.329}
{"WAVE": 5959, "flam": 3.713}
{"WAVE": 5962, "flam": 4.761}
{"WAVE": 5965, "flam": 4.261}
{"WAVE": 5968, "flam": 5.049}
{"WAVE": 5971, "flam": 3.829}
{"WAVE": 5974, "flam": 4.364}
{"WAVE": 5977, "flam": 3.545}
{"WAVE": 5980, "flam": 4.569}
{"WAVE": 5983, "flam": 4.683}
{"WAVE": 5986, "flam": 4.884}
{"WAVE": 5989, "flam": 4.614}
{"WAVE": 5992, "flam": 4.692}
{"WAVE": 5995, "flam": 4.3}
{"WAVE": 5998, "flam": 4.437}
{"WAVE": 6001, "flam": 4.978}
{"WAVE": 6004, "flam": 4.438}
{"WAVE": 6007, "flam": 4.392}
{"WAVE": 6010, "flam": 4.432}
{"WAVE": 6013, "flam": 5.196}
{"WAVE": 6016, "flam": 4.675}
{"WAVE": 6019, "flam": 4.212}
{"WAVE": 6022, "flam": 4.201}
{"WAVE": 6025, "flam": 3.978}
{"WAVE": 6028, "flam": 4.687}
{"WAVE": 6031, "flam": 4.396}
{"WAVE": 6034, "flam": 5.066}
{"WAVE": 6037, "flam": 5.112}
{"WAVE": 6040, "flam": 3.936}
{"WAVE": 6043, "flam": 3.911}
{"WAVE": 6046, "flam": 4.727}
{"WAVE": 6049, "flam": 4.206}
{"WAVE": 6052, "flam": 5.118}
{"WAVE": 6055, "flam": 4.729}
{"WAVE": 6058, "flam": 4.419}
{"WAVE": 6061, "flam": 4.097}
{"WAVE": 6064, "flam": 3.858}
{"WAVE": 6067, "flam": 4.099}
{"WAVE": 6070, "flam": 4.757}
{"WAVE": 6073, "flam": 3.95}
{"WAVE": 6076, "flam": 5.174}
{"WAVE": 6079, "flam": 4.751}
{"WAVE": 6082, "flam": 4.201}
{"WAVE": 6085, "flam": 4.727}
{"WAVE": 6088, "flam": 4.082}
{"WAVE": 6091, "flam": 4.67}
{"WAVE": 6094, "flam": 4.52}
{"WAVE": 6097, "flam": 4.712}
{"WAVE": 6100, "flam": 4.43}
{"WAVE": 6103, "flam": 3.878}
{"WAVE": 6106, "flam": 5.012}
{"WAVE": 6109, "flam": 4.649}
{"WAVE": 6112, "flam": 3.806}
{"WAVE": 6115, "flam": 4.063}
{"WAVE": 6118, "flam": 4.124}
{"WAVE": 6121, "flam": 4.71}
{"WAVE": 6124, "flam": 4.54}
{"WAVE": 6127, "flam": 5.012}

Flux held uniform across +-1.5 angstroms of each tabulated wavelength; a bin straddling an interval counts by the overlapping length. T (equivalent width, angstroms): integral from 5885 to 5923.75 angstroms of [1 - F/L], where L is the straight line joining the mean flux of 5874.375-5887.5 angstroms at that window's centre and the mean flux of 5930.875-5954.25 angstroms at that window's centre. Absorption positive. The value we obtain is 2.0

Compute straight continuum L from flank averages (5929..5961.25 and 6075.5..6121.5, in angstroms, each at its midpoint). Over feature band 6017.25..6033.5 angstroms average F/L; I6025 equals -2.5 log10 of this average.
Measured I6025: 0.01 mag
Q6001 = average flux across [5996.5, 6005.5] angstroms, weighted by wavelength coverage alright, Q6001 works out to 4.62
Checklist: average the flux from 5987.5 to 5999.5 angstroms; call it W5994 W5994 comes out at 4.51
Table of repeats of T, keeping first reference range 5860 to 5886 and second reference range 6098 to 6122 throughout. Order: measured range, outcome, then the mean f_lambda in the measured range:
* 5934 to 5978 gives 1.2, 4.34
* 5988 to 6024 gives -1.0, 4.54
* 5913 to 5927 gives -0.8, 4.73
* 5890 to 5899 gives 1.1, 3.98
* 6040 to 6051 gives 0.3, 4.27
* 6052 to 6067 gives 0.1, 4.34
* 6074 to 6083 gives -0.7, 4.69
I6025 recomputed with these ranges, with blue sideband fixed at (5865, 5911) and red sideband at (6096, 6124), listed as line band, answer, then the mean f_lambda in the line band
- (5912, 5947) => -0.052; 4.58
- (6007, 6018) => -0.077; 4.69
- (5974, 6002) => -0.033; 4.51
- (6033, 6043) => -0.047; 4.57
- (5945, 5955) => -0.014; 4.42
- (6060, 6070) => 0.064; 4.12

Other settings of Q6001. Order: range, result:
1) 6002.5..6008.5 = 4.42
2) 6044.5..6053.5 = 4.68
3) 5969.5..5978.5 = 3.91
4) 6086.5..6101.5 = 4.48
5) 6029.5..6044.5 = 4.48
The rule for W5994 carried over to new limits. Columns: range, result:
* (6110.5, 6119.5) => 4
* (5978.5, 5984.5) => 4.63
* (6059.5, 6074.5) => 4.15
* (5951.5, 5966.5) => 4.21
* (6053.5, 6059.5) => 4.57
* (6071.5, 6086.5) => 4.56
